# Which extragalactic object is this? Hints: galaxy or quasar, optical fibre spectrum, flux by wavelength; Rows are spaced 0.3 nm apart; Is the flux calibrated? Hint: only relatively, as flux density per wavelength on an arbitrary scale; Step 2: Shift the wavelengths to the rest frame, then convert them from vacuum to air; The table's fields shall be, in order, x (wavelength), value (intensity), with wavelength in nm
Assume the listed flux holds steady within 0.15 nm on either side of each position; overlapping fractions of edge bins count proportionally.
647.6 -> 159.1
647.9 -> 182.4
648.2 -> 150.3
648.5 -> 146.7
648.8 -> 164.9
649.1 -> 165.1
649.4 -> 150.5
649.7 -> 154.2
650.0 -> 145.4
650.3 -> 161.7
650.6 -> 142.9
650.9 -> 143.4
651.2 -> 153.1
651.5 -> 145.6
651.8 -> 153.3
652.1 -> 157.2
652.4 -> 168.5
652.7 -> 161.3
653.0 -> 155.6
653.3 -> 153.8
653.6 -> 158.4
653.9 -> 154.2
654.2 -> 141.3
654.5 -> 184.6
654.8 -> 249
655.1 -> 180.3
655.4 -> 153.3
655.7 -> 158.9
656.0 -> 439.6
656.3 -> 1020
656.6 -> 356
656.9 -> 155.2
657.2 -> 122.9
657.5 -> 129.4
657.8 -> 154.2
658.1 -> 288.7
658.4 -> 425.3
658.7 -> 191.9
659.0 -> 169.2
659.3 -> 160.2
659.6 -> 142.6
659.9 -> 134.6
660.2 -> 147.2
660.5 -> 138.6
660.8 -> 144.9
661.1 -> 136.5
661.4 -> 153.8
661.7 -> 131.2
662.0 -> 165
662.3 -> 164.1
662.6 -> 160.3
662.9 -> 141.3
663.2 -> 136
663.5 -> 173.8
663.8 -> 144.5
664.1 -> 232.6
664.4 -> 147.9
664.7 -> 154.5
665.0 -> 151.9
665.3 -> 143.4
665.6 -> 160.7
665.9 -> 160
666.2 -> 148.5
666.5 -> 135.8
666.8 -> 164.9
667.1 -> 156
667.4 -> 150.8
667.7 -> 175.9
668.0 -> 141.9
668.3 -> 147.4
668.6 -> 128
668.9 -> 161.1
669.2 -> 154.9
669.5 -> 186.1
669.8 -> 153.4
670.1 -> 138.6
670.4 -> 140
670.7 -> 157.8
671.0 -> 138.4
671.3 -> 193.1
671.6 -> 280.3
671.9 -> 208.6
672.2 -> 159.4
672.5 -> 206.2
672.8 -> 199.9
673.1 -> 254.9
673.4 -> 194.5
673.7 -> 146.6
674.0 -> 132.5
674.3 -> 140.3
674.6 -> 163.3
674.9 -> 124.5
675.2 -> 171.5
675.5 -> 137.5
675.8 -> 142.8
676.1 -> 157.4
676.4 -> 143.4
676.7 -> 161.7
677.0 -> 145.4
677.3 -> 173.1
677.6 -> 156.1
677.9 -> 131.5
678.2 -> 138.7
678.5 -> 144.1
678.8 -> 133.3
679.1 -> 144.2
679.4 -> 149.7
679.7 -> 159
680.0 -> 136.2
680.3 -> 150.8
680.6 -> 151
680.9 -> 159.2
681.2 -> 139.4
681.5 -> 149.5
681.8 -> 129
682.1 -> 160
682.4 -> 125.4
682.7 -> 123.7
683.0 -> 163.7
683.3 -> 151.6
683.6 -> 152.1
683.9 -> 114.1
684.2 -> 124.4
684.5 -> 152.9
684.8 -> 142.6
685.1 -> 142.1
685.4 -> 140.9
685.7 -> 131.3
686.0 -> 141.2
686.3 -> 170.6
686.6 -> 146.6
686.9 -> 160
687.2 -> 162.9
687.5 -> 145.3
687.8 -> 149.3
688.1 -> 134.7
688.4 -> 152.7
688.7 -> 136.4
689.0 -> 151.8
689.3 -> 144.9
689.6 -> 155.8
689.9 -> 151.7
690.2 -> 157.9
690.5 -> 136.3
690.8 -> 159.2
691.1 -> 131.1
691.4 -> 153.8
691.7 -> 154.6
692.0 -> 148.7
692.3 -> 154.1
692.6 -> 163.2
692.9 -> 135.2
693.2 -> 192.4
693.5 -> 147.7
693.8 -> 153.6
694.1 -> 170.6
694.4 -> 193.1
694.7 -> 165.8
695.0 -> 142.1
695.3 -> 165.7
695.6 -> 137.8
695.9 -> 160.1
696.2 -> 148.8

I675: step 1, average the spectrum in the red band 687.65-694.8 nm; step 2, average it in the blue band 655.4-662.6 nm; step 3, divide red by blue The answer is 0.69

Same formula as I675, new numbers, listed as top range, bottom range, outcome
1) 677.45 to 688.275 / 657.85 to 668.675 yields 0.87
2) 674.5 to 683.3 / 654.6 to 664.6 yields 0.70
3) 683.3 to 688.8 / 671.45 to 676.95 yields 0.84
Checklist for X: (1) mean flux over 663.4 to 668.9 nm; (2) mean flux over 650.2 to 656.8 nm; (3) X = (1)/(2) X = 0.70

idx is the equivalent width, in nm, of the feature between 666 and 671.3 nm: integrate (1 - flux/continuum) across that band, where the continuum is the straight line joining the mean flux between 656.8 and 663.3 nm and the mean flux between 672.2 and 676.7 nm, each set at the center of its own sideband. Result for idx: 0.43 nm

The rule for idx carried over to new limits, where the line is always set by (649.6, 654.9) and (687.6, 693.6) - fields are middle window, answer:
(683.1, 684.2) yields 0.10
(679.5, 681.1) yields 0.02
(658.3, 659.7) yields -0.49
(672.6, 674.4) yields -0.30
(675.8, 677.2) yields 0.02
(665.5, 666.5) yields 0.02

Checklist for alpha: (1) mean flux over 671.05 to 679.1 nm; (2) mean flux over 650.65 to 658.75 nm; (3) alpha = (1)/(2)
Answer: 0.74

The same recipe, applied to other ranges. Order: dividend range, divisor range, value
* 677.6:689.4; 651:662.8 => 0.72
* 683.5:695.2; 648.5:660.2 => 0.74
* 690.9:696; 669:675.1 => 0.90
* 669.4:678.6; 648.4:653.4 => 1.07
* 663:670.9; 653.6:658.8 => 0.59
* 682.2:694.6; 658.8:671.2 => 0.97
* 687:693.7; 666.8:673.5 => 0.87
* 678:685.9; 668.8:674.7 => 0.81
